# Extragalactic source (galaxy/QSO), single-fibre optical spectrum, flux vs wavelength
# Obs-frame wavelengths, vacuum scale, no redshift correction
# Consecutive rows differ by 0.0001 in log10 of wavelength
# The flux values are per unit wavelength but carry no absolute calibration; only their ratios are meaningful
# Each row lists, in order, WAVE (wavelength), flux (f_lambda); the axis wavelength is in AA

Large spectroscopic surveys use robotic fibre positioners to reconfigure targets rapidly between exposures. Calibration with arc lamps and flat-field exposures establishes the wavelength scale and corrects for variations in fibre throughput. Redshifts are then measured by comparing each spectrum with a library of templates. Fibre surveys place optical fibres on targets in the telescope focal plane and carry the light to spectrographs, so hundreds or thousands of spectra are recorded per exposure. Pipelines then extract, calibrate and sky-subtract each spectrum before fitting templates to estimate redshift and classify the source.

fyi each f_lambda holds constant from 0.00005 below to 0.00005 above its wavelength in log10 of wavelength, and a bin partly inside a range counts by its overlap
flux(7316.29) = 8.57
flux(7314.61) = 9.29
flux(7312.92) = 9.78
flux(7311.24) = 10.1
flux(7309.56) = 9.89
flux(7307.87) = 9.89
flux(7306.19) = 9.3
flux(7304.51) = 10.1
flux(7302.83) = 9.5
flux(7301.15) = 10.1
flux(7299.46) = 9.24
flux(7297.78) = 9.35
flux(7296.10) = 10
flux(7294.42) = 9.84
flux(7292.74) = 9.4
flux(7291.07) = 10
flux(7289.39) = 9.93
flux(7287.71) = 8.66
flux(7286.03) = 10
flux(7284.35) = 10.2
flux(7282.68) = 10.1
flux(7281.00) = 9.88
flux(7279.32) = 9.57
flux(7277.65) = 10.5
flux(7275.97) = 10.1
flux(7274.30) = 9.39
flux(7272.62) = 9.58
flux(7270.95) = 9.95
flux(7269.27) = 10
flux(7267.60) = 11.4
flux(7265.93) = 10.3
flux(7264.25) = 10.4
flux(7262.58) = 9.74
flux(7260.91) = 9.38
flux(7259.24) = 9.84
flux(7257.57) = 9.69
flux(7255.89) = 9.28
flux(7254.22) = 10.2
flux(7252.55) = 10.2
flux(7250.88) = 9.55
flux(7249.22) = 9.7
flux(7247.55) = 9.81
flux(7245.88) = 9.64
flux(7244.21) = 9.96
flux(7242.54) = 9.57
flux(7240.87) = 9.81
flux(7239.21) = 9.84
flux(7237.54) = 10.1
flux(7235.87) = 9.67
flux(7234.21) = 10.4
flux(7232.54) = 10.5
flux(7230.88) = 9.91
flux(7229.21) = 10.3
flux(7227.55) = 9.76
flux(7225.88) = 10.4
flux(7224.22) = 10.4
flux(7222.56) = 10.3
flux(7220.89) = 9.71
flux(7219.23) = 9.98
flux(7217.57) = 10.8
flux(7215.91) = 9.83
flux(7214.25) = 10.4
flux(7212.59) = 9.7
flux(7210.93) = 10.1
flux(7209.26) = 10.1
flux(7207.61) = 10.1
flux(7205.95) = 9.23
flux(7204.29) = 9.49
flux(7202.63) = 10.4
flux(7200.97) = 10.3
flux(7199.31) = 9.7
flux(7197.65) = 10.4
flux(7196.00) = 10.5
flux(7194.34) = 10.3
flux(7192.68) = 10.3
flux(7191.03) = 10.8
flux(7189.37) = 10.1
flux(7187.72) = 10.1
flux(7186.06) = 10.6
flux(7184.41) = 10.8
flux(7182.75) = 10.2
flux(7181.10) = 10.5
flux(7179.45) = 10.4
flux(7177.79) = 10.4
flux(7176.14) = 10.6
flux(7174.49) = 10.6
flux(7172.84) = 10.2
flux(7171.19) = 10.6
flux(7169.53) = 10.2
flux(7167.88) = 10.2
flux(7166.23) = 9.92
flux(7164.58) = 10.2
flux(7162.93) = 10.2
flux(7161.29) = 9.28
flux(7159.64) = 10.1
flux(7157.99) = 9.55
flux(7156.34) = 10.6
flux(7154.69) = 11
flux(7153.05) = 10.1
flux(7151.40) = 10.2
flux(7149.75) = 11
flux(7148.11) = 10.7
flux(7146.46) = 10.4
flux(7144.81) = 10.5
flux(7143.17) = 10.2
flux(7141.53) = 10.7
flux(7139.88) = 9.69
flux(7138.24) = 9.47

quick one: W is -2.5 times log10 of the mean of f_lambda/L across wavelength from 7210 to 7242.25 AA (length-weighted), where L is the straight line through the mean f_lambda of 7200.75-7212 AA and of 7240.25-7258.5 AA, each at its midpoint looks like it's -0.03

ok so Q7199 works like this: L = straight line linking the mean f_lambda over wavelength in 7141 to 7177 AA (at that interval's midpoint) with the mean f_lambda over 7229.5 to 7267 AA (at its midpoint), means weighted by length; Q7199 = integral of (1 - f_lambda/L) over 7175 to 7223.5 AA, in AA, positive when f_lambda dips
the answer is -0.40 AA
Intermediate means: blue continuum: 10.3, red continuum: 9.9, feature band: 10.2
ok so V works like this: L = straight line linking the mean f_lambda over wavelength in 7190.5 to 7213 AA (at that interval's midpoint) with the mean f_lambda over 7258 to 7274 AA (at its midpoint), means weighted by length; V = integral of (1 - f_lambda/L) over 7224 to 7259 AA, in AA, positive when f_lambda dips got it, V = 0.5 AA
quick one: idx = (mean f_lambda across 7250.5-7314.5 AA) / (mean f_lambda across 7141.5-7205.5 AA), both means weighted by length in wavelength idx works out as 1.0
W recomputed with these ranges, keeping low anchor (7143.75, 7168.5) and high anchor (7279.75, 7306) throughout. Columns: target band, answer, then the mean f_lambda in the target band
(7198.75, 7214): 0.02 mag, 9.92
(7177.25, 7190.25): -0.02 mag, 10.4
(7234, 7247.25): 0.01 mag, 9.85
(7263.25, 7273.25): -0.05 mag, 10.3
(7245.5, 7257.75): 0.01 mag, 9.77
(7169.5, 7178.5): -0.03 mag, 10.5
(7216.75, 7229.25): -0.02 mag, 10.2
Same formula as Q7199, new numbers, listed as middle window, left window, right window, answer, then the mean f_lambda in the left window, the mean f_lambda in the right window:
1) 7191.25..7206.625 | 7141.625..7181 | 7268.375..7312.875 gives 0.1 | 10.3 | 9.79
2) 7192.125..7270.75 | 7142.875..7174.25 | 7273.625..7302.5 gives -0.3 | 10.3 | 9.78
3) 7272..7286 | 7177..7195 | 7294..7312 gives -0.1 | 10.4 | 9.75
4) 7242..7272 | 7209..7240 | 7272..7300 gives 0.0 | 10.1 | 9.76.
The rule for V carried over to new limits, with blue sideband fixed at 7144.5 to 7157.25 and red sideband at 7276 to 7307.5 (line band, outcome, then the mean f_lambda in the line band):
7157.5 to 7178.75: 0.58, 10.2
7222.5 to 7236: -0.11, 10.2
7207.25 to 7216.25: 0.15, 10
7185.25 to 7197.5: -0.07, 10.4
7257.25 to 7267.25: -0.04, 9.98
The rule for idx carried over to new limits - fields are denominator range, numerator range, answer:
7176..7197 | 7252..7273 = 0.96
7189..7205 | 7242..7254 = 0.96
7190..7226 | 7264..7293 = 0.98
